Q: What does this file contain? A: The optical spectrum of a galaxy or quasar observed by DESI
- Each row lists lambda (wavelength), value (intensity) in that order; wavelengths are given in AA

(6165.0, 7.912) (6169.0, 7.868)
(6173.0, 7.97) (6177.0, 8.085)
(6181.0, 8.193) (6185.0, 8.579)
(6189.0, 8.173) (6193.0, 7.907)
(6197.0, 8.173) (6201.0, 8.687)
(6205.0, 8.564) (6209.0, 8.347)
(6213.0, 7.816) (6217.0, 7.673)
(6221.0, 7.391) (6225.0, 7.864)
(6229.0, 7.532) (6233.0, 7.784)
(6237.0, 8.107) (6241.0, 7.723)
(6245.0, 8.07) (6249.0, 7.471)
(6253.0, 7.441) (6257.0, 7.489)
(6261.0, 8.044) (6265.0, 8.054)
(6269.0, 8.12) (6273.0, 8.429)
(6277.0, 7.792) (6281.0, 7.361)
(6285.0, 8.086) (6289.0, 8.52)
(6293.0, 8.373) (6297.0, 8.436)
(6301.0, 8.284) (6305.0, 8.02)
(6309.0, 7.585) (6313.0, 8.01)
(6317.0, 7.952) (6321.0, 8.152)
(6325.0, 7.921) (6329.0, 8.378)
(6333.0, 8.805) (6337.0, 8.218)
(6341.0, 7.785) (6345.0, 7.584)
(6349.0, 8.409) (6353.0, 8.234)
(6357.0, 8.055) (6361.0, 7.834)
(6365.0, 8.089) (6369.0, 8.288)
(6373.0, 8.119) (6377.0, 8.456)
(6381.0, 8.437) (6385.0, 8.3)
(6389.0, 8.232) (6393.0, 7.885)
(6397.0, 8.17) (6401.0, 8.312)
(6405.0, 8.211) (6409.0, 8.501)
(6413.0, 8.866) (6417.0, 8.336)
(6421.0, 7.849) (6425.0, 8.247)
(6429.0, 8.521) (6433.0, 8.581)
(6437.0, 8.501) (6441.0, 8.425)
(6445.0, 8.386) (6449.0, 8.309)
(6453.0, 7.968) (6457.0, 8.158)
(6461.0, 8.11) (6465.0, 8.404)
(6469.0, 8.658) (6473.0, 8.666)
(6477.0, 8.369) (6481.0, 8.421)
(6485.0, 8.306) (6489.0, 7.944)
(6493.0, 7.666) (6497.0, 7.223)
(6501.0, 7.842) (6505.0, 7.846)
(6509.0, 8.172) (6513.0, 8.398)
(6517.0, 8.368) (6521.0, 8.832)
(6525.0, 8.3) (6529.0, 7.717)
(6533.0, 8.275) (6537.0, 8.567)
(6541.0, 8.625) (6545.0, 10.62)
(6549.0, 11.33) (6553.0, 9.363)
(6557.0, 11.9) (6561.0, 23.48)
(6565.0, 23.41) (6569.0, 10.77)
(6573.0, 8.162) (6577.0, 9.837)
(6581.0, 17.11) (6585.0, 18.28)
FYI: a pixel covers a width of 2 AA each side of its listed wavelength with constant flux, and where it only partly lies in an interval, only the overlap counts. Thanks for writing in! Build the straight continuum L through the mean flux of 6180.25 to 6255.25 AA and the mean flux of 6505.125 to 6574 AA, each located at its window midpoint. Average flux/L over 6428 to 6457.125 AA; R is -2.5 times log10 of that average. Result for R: 0.19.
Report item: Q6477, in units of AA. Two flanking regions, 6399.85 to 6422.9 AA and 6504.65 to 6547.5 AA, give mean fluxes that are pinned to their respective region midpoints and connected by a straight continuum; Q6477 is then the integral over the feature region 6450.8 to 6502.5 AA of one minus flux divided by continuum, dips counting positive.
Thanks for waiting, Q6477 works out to 2.09 AA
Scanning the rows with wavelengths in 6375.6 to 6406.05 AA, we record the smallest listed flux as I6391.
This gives 7.885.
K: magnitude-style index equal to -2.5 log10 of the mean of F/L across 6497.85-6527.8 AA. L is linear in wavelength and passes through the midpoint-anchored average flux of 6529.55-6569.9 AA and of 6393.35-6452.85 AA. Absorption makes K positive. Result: 0.35 mag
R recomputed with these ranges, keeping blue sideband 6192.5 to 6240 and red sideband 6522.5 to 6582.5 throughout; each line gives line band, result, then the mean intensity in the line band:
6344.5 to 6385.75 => 0.18 mag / 8.18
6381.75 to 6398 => 0.21 mag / 8.17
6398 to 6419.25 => 0.20 mag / 8.43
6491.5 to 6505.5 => 0.41 mag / 7.62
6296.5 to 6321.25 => 0.13 mag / 8.03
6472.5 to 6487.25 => 0.29 mag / 8.41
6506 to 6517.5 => 0.34 mag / 8.26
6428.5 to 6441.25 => 0.22 mag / 8.52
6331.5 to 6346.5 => 0.16 mag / 8.09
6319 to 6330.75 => 0.13 mag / 8.15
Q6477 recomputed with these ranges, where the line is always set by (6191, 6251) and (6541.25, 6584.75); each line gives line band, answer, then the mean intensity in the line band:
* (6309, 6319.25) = 1.7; 7.91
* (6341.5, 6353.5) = 2.4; 8.02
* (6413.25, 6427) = 3.7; 8.24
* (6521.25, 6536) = 5.4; 8.22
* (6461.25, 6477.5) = 4.8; 8.49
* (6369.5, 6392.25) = 4.9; 8.28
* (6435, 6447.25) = 3.3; 8.43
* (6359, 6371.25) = 2.7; 8.07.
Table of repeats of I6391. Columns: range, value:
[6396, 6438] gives 7.849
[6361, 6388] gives 7.834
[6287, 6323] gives 7.585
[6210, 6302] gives 7.361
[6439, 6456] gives 7.968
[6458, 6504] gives 7.223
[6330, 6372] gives 7.584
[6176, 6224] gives 7.391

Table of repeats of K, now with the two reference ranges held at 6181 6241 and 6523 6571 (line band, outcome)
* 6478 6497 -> 0.362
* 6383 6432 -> 0.233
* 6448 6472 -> 0.295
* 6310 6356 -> 0.162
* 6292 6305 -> 0.090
